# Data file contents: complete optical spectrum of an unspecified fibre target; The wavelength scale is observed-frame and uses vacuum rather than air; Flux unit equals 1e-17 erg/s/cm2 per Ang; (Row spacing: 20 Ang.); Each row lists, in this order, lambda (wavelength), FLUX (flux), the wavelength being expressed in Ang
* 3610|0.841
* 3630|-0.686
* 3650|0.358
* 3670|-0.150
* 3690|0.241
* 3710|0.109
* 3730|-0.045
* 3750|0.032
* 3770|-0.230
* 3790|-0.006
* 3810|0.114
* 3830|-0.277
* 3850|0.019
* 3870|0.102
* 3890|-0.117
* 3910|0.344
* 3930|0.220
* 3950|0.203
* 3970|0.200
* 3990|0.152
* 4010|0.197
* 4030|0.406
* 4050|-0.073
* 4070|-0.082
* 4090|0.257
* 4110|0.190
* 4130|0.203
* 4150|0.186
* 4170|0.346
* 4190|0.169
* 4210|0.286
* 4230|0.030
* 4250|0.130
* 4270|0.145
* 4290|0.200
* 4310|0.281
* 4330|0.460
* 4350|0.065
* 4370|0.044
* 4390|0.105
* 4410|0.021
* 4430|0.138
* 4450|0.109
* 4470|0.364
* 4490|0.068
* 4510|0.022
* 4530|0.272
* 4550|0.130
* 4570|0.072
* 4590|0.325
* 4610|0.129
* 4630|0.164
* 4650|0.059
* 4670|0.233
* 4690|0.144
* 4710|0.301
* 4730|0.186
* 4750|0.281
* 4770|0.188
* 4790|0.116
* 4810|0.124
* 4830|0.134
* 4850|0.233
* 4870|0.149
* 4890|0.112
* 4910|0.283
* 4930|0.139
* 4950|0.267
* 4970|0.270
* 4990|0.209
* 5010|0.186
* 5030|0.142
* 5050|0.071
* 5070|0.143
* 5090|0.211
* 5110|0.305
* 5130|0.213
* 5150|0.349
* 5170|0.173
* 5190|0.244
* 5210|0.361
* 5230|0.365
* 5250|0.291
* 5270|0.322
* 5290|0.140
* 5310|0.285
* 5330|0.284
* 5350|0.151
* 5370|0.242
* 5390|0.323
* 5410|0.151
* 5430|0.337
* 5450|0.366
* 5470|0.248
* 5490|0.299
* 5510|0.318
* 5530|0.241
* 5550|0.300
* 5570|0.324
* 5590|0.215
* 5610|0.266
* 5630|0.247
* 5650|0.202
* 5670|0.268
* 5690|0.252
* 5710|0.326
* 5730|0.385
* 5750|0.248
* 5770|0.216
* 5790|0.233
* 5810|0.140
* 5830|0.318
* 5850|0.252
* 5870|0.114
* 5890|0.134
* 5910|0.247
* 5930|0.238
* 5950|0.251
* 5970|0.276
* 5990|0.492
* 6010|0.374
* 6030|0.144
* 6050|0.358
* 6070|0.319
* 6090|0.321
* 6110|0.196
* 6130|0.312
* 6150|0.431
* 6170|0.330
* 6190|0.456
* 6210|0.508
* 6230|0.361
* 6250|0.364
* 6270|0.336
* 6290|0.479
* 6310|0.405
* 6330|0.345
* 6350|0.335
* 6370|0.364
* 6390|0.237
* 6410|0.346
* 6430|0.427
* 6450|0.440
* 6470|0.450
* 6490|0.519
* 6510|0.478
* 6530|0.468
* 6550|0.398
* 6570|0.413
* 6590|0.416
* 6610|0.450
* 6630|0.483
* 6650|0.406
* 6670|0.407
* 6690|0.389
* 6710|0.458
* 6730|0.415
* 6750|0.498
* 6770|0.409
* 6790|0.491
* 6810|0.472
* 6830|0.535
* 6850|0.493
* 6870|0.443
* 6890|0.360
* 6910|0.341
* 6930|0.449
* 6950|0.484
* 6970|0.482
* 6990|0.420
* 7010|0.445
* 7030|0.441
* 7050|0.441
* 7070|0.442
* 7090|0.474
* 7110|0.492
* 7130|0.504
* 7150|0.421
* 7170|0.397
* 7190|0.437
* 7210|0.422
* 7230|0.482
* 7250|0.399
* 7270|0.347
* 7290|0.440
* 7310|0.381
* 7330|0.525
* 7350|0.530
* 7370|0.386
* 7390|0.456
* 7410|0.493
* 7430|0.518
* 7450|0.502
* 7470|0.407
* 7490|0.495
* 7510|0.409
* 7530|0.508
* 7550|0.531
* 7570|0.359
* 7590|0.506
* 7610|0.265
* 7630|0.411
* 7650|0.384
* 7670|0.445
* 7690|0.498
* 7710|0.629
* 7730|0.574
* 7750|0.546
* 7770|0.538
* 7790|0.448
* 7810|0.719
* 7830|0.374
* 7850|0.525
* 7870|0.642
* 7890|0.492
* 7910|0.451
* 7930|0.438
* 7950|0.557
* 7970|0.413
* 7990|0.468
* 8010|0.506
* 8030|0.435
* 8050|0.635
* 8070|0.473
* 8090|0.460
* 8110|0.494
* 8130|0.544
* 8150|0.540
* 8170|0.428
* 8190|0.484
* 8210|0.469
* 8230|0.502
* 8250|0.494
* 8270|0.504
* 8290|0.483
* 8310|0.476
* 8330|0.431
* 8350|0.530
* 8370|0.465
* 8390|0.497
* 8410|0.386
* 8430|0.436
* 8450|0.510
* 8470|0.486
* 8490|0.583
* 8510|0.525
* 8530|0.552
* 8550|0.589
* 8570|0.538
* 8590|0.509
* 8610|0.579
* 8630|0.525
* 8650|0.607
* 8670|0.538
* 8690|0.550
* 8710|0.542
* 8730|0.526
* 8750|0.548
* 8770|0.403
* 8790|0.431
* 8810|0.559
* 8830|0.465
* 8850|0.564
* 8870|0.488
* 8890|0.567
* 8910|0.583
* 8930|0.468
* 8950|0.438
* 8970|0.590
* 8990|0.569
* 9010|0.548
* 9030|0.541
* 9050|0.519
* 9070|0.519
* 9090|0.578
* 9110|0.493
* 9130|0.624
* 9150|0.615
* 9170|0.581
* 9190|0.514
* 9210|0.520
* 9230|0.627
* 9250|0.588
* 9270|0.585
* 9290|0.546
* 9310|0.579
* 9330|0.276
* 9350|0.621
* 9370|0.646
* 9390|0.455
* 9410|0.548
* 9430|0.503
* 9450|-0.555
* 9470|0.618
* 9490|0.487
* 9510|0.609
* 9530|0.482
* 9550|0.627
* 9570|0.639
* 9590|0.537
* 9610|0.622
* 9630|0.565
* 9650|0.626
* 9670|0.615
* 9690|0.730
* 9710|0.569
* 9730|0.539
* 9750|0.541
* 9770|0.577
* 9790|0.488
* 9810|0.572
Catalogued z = 0.606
